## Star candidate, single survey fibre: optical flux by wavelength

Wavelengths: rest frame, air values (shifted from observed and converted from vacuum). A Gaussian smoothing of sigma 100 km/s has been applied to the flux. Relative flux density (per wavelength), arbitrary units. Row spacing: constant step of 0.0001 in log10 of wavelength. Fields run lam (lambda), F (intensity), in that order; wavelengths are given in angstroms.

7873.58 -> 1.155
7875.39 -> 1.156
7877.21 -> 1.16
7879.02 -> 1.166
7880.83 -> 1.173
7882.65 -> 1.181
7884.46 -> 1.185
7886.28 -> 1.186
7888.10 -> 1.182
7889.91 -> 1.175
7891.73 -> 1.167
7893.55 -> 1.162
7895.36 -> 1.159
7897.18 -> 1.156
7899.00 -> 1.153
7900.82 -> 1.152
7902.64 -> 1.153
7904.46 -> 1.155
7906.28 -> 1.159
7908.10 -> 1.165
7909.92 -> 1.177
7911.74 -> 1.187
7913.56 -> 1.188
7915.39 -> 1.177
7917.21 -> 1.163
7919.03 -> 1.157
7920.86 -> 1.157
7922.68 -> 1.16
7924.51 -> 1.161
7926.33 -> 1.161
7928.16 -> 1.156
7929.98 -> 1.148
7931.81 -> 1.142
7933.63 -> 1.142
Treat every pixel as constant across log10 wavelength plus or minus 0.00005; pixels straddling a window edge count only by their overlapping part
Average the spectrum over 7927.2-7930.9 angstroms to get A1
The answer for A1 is 1.15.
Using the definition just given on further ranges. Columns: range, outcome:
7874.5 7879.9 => 1.16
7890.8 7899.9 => 1.16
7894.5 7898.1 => 1.16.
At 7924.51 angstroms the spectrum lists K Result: 1.161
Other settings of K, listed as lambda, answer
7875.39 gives 1.156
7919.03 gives 1.157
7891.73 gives 1.167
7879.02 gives 1.166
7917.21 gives 1.163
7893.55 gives 1.162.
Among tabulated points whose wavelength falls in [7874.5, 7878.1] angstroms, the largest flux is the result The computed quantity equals 1.16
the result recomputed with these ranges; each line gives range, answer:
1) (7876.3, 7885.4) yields 1.185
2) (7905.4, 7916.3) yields 1.188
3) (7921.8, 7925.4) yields 1.161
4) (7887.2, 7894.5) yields 1.182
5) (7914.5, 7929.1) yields 1.177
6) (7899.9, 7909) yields 1.165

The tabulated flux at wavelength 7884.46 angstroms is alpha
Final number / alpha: 1.185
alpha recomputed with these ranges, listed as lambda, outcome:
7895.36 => 1.159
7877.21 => 1.16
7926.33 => 1.161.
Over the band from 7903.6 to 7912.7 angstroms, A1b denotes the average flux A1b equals 1.17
